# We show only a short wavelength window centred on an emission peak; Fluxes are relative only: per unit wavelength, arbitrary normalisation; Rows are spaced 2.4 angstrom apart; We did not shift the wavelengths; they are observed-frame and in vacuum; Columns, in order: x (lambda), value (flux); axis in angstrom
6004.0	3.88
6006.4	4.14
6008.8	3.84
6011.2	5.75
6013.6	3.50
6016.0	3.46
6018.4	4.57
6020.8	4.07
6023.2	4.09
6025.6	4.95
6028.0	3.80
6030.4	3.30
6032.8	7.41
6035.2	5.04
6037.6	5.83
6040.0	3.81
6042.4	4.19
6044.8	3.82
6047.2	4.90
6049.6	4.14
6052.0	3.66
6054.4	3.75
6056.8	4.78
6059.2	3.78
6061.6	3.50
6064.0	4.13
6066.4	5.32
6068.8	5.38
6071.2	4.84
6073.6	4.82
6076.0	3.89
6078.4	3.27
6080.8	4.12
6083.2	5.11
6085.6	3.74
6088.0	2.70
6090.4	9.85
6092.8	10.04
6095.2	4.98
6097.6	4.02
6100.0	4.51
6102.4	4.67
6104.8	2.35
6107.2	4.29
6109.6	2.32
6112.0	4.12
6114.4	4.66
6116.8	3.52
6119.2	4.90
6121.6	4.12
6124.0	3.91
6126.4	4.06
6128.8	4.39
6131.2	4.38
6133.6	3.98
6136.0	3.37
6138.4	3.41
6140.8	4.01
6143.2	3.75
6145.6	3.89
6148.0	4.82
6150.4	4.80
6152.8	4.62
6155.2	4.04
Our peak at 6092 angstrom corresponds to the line [O III] 5007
